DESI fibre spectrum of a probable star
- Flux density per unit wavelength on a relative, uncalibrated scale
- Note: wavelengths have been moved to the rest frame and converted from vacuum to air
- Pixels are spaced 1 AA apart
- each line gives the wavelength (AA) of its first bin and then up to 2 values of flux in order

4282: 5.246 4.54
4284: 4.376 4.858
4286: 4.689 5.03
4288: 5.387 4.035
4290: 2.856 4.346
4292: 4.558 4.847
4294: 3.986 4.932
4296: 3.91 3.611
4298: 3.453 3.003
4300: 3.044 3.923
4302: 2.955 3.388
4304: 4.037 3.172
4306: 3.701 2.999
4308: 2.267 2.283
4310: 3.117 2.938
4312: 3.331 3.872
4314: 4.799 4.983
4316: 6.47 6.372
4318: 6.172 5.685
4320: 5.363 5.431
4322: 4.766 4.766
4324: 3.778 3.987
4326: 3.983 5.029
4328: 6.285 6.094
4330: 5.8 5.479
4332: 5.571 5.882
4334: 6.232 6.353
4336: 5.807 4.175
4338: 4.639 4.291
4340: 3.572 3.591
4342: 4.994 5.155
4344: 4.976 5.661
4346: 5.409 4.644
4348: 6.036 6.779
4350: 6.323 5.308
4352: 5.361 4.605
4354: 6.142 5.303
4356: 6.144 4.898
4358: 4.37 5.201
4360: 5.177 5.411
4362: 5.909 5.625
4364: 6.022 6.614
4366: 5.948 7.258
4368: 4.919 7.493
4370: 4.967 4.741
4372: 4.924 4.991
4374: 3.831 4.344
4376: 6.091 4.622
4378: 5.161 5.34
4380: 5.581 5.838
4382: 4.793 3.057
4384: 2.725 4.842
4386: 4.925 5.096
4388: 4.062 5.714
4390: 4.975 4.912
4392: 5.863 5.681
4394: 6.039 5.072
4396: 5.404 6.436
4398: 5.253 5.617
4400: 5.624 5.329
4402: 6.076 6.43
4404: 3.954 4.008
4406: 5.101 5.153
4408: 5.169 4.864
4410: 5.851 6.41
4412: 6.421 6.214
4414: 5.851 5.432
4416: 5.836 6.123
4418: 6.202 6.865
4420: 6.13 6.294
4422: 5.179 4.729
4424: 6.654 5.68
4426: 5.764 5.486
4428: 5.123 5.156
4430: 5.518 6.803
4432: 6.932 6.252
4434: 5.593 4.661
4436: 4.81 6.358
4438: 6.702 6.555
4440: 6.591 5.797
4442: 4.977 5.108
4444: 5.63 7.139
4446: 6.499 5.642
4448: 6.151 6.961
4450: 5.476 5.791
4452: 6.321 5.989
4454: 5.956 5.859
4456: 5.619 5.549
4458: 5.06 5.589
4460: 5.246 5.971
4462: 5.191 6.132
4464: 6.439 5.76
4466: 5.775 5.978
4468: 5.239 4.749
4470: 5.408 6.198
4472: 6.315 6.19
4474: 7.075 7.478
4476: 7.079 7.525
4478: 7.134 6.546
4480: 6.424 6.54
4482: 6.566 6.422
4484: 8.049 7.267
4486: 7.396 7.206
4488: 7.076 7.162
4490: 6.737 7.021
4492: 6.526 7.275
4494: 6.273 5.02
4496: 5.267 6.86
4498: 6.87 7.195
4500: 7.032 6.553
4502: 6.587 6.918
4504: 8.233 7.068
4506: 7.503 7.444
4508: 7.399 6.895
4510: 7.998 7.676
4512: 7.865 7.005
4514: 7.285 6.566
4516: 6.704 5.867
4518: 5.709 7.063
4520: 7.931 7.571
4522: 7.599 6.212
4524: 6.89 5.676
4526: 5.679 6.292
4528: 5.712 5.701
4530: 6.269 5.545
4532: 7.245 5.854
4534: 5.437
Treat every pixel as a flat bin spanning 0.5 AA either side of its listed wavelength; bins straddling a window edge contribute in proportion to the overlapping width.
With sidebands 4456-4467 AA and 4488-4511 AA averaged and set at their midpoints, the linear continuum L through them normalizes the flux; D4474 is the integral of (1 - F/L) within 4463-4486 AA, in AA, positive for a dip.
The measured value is -1.3 AA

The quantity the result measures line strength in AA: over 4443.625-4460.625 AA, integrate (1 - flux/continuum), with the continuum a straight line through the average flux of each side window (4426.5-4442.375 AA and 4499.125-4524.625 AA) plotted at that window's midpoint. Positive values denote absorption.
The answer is 0.6 AA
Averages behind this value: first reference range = 5.84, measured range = 5.91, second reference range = 7.1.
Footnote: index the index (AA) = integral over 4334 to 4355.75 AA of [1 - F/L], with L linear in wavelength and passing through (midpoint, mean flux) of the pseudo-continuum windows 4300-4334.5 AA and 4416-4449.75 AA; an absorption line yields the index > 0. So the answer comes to -1.6 AA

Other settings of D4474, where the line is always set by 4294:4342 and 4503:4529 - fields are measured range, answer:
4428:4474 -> 1.9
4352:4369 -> -2.2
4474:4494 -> -1.5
